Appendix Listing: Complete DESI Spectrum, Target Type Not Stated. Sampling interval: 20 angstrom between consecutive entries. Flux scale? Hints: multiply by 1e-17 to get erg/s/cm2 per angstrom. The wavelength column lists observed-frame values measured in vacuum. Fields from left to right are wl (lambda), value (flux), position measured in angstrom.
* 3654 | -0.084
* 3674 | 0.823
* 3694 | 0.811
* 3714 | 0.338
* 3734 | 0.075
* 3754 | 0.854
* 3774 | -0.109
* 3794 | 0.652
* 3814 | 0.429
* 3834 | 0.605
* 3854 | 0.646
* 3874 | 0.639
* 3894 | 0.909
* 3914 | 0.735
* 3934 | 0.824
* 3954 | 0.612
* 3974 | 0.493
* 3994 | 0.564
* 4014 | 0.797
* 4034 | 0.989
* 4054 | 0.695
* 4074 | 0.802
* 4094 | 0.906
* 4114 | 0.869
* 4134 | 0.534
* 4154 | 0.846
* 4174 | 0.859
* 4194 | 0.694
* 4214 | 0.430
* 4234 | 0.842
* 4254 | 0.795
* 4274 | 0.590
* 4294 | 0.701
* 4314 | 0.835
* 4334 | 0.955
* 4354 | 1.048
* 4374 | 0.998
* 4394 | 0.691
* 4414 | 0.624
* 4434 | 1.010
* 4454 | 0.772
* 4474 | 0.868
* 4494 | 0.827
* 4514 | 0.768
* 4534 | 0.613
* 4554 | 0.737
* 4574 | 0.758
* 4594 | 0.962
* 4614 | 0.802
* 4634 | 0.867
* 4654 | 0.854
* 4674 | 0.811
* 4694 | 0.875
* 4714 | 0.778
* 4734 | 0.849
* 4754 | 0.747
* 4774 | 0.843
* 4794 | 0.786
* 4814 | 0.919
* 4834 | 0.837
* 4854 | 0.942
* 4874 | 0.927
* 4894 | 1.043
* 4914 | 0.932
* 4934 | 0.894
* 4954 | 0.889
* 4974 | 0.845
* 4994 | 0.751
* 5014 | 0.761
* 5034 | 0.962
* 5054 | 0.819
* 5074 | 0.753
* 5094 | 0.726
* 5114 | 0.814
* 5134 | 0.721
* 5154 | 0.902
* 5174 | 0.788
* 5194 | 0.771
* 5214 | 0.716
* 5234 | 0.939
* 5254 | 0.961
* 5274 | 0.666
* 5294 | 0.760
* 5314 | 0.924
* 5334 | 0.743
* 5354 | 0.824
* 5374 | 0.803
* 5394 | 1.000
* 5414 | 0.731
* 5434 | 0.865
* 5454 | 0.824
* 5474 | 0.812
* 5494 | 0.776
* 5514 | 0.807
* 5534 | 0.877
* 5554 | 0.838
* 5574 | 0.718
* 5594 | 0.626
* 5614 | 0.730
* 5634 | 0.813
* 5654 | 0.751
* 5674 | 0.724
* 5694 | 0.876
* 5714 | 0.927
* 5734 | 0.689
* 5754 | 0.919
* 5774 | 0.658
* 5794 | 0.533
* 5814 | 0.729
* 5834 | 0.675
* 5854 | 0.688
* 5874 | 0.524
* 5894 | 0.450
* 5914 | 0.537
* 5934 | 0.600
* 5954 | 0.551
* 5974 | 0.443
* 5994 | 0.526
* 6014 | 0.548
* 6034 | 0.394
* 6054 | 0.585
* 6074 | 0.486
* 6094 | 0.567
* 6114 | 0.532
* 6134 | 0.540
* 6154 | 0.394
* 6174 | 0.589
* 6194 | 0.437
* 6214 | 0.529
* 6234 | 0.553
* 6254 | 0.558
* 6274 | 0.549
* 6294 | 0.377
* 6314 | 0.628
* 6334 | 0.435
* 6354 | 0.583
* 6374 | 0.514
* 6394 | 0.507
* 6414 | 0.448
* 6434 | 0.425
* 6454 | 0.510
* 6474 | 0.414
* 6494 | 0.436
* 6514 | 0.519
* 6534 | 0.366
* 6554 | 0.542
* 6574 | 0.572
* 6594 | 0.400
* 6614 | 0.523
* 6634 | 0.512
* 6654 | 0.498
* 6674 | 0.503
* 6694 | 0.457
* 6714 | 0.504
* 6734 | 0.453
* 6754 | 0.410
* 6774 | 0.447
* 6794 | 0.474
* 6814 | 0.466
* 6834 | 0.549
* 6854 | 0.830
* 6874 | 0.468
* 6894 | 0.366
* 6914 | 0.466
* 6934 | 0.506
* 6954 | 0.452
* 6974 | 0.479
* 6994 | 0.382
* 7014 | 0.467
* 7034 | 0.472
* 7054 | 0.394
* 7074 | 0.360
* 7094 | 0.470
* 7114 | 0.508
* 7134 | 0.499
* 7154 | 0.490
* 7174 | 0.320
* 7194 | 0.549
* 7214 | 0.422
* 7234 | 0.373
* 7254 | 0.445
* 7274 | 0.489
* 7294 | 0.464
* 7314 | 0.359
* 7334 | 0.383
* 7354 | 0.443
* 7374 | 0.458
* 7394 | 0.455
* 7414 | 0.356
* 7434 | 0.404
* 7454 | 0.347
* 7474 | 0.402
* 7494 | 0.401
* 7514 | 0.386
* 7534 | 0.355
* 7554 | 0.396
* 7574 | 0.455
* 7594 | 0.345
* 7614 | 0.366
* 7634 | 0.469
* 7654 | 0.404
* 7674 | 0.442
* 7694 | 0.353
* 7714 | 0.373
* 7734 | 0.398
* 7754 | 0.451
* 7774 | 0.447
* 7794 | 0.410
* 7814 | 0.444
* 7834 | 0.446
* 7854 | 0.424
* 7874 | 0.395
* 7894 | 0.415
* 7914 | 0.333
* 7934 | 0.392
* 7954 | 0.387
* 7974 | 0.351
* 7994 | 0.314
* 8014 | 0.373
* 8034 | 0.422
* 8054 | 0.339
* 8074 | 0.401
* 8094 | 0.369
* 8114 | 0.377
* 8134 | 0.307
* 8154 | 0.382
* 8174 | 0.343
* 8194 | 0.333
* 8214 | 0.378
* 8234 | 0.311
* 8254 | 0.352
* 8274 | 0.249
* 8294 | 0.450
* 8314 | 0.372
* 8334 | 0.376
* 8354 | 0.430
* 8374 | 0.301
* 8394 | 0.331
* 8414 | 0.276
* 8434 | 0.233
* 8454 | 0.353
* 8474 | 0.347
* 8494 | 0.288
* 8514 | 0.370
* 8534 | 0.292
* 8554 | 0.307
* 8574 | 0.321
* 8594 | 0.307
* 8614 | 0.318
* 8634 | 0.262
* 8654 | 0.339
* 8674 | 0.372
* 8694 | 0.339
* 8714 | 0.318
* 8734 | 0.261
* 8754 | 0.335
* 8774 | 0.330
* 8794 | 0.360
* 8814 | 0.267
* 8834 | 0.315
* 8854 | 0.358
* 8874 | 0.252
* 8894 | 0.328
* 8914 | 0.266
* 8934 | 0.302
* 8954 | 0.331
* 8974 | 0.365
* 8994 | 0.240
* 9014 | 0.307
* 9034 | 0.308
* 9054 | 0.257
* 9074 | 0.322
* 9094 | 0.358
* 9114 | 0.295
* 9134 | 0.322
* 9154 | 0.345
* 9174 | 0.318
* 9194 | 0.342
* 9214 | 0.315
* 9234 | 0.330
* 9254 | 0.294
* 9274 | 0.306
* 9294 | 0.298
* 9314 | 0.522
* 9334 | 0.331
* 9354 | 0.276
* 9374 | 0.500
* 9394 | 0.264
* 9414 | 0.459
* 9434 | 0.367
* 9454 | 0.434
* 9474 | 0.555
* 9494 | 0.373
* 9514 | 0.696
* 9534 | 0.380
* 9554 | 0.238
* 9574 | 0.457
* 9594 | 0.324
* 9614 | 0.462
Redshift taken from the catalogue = 0.04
